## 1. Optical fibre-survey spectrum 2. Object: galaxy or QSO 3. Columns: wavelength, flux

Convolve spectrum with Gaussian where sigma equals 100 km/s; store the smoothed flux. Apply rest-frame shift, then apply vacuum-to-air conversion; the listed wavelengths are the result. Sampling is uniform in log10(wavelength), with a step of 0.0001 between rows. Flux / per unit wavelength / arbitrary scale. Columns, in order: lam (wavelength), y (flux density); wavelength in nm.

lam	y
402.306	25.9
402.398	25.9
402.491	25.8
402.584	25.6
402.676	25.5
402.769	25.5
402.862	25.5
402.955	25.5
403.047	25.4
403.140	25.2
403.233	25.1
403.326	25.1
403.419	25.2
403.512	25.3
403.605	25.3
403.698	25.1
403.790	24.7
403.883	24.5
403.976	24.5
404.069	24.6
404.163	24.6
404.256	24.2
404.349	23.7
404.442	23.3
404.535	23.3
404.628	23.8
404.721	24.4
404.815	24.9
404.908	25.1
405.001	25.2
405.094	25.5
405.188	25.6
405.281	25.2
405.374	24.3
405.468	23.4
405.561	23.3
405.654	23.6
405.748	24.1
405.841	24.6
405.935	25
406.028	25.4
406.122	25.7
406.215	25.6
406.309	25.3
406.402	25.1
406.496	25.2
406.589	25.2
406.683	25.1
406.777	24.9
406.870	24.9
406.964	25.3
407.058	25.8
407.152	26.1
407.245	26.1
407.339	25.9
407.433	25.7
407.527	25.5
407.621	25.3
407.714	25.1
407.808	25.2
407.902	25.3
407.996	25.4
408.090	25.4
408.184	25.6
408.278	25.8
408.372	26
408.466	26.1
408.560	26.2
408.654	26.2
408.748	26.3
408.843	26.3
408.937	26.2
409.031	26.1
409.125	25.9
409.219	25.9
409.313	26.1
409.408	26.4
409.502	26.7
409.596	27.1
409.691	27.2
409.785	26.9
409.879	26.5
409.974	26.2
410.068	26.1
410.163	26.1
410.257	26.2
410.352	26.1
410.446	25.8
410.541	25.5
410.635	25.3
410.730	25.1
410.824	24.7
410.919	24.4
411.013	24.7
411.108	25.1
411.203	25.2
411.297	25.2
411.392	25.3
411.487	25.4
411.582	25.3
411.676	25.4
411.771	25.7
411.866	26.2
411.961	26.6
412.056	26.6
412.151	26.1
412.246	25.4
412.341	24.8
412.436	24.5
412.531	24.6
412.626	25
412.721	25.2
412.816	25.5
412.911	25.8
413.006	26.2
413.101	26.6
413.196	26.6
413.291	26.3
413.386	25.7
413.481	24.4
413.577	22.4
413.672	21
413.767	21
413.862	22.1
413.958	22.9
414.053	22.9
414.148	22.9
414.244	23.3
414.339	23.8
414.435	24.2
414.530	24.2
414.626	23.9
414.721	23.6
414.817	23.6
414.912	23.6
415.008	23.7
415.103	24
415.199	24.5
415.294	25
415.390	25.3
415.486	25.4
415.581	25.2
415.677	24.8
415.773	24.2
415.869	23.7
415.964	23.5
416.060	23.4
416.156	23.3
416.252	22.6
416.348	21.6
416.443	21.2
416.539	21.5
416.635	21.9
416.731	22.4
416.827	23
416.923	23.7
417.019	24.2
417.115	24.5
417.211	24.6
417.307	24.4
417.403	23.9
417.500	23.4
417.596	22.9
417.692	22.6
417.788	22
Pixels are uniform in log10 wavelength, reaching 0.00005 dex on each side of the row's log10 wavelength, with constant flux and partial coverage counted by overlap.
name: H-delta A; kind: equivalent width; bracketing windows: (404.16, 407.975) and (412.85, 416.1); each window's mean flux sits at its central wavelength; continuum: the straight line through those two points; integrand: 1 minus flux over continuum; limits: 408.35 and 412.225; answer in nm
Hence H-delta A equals -0.220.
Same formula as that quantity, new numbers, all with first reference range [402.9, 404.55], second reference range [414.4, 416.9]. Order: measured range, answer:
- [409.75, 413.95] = -0.22 nm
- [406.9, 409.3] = -0.15 nm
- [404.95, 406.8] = -0.03 nm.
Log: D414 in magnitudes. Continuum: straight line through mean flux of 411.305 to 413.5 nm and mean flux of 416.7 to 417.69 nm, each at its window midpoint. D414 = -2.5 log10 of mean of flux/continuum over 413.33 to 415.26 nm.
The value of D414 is 0.06 mag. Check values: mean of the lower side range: 25.6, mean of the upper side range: 23.7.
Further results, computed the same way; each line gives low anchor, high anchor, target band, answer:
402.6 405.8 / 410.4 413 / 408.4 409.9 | -0.05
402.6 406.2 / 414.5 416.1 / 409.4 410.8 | -0.07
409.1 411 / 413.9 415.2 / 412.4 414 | -0.01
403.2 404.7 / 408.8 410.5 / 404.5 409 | 0.01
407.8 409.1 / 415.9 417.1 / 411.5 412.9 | -0.05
